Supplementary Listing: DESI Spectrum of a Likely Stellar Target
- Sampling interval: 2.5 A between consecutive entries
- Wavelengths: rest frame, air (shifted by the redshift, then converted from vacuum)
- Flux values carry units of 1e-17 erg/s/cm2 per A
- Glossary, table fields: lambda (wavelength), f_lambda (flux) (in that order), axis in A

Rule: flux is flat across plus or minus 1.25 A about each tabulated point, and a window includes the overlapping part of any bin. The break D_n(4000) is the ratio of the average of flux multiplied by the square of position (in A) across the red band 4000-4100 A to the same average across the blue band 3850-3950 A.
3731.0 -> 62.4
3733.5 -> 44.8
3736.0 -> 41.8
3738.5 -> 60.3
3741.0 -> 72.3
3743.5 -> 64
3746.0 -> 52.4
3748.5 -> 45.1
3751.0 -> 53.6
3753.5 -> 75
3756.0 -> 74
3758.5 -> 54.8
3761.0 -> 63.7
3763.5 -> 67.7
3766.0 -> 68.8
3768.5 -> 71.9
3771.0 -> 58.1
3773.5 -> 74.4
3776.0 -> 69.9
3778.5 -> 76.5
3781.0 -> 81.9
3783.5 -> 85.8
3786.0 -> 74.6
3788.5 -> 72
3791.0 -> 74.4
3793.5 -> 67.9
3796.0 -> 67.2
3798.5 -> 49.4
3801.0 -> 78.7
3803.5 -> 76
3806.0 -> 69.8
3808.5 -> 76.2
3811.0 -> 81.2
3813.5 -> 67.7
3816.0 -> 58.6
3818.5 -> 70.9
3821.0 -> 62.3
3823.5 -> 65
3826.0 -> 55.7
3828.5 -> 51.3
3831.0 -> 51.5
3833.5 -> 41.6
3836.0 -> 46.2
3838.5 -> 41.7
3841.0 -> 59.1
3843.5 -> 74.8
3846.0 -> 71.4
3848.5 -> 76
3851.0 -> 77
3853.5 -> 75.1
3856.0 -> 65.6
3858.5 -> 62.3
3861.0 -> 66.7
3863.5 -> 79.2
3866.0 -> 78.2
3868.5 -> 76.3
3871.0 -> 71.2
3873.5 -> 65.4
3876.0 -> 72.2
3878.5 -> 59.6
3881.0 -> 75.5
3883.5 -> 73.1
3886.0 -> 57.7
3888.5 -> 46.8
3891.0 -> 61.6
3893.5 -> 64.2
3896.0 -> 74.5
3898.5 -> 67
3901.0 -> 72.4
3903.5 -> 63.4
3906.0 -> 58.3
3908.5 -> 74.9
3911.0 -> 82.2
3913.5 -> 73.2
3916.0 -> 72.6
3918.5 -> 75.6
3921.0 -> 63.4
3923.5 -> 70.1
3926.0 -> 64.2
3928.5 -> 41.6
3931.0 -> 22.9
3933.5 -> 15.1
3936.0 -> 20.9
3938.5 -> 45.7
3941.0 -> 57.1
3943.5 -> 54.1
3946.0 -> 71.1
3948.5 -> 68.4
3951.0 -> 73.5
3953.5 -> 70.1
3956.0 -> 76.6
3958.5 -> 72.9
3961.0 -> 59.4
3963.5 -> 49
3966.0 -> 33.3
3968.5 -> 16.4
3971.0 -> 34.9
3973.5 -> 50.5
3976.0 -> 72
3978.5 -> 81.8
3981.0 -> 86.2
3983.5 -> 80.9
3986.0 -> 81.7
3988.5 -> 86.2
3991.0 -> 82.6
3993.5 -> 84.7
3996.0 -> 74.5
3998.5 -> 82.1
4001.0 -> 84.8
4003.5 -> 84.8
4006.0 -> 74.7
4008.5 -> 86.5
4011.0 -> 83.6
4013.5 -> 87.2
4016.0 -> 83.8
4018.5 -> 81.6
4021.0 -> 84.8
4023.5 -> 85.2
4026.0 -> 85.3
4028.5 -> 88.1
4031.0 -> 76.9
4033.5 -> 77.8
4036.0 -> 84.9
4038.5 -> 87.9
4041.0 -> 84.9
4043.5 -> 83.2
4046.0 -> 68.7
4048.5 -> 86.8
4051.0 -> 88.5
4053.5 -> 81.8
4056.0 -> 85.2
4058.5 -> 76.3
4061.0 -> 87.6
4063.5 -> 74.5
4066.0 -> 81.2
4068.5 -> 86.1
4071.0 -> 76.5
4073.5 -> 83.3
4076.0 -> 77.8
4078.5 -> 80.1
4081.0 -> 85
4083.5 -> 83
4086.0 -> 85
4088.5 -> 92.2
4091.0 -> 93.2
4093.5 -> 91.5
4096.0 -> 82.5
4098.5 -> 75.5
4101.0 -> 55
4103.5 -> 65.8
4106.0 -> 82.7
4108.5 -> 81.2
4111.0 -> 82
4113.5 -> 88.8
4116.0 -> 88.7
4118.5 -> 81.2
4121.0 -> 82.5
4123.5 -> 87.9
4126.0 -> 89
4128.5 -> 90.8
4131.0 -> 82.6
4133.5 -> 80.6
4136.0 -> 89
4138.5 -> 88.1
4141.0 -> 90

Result 1.42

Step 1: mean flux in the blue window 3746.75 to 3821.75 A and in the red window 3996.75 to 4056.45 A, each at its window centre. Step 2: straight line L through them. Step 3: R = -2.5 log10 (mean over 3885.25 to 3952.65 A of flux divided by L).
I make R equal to 0.27 mag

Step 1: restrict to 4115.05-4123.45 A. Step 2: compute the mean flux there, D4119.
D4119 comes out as 84.5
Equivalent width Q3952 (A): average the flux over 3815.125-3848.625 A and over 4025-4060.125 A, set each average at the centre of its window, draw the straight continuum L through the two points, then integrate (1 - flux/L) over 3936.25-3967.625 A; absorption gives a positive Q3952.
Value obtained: 5.7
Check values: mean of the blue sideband 58.4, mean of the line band 59.1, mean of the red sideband 82.6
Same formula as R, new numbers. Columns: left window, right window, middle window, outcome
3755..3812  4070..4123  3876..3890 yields 0.17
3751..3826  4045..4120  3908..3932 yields 0.17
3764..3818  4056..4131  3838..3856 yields 0.07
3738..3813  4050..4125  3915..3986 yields 0.31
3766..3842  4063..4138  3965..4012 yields 0.07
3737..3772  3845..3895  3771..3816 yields -0.12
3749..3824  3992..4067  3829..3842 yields 0.44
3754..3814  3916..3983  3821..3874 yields 0.01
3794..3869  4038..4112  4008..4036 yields -0.08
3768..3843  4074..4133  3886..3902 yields 0.12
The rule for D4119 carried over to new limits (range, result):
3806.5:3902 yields 65.6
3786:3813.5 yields 71.3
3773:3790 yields 76.5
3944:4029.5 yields 73.3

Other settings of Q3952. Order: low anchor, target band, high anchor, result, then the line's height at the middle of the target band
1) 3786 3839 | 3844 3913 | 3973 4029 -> 0.6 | 70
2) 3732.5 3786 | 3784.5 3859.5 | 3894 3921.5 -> 2.1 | 67.4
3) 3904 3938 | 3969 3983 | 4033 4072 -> 0.9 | 67.2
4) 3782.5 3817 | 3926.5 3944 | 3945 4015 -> 8.4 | 71.2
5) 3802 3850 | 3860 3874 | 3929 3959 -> -3.2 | 59.7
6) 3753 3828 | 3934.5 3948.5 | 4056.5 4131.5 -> 4.6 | 75.9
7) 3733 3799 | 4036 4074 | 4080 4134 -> -0.9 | 80.4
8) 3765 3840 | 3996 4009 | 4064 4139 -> -0.7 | 77.3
